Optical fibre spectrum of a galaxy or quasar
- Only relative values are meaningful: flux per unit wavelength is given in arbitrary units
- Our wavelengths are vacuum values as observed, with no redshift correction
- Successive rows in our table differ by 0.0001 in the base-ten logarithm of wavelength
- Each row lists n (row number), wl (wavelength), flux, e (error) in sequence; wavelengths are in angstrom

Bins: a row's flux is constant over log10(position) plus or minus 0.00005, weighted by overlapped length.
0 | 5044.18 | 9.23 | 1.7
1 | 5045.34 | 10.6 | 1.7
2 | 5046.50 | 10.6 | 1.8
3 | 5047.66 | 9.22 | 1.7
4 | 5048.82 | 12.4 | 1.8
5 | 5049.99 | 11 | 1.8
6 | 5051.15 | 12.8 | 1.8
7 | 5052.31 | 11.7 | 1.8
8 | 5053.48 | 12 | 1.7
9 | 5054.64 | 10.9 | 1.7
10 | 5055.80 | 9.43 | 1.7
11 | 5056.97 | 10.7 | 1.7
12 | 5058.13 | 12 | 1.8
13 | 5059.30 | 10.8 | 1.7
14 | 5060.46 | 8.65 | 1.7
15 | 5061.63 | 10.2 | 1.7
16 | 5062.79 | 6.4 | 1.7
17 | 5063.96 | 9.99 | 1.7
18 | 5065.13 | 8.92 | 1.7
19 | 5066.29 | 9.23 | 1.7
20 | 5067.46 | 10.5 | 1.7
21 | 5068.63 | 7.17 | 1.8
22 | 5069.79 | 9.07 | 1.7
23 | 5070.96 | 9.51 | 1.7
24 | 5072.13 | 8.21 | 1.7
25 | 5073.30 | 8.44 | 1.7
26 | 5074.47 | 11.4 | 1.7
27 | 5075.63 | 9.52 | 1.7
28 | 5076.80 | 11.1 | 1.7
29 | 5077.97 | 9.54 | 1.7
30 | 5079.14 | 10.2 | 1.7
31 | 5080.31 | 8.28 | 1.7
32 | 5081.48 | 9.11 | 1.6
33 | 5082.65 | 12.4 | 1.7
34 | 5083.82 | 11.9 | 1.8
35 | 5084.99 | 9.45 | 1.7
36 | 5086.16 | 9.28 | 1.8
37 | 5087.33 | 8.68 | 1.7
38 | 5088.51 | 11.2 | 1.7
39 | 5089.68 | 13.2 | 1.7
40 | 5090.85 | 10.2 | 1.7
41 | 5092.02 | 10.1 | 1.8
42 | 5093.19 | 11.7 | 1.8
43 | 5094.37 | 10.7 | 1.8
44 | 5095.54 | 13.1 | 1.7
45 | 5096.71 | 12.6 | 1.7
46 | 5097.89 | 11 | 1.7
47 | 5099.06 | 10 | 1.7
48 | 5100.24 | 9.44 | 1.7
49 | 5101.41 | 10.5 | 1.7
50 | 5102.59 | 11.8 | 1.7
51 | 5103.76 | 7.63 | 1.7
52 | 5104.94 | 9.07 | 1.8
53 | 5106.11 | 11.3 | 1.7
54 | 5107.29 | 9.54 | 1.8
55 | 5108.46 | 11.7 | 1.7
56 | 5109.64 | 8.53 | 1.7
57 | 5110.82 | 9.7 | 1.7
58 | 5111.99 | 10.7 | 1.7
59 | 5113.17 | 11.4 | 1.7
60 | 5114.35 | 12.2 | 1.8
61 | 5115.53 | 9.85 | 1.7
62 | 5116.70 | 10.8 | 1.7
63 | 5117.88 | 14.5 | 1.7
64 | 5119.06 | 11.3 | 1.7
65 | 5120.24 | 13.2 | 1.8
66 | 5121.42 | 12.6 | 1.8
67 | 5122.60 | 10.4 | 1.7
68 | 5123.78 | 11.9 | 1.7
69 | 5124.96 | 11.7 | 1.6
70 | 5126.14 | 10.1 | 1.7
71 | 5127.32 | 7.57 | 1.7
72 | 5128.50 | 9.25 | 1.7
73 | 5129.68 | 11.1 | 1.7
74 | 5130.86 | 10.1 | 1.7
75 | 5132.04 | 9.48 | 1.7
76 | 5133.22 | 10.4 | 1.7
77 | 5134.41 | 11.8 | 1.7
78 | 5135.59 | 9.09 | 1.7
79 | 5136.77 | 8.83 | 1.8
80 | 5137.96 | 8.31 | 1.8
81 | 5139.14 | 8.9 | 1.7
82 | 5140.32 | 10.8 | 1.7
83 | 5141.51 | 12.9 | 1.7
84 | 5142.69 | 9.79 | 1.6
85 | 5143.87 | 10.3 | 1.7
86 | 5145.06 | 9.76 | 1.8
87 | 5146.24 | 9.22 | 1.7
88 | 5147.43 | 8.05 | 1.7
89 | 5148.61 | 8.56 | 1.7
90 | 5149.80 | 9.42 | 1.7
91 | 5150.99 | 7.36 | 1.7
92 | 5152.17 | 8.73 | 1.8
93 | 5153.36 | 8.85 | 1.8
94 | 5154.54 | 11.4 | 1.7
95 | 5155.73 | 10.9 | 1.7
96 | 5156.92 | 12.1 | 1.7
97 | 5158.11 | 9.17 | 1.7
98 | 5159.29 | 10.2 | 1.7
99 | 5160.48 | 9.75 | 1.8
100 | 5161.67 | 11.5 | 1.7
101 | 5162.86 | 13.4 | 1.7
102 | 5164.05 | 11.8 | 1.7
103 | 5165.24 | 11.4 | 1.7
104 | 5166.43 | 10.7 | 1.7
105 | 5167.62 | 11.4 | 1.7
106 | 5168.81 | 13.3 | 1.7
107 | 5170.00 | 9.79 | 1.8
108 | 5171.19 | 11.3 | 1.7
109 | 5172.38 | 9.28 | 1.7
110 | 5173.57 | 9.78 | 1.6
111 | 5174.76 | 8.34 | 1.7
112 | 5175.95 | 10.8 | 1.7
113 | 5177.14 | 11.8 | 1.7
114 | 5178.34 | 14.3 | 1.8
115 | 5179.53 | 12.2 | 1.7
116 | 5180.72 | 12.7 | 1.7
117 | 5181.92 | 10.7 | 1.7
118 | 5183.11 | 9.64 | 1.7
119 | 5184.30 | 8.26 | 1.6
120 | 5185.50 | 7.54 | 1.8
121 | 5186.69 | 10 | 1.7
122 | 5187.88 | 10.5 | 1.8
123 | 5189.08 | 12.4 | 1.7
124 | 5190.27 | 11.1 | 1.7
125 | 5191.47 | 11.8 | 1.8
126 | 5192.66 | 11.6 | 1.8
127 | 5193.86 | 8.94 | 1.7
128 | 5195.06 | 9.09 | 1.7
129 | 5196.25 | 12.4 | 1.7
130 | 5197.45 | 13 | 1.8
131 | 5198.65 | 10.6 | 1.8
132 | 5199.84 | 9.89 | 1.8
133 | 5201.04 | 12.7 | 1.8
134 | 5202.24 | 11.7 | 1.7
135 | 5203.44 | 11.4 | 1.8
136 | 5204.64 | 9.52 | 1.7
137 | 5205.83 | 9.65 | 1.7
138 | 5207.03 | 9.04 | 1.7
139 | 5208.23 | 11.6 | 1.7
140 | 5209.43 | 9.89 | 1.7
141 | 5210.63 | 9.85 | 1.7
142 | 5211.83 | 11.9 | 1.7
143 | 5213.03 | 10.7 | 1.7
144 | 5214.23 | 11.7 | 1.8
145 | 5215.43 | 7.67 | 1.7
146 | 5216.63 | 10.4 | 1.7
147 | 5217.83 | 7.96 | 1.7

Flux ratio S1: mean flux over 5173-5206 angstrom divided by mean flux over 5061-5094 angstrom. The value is 1.10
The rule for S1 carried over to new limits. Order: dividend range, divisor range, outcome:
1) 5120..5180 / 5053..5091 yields 1.05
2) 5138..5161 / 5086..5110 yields 0.92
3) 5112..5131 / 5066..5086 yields 1.15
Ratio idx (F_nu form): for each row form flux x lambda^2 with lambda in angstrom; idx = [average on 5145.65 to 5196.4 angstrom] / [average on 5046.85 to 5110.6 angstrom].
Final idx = 1.1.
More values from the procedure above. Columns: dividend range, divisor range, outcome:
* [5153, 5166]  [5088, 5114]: 1.05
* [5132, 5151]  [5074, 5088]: 0.98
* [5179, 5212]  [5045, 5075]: 1.12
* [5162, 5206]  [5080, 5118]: 1.07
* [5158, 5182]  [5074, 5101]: 1.09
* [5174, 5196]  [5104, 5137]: 1.03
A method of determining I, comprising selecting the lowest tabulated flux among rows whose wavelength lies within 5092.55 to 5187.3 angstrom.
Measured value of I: 7.36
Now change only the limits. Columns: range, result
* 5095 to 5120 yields 7.63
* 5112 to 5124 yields 9.85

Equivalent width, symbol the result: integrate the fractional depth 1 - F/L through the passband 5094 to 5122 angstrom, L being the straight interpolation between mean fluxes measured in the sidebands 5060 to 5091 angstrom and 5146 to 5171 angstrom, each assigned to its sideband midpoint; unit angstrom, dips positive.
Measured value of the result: -2.8 angstrom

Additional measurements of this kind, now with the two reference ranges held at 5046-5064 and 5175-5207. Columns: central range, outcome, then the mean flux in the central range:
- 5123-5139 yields 1.18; 9.95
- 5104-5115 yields 0.33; 10.4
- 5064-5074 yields 1.53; 8.97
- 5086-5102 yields -0.34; 10.9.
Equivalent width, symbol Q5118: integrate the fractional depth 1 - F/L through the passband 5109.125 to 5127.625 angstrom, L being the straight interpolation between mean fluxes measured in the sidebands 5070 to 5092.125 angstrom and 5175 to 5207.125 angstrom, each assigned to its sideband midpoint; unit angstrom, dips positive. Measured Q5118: -1.3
